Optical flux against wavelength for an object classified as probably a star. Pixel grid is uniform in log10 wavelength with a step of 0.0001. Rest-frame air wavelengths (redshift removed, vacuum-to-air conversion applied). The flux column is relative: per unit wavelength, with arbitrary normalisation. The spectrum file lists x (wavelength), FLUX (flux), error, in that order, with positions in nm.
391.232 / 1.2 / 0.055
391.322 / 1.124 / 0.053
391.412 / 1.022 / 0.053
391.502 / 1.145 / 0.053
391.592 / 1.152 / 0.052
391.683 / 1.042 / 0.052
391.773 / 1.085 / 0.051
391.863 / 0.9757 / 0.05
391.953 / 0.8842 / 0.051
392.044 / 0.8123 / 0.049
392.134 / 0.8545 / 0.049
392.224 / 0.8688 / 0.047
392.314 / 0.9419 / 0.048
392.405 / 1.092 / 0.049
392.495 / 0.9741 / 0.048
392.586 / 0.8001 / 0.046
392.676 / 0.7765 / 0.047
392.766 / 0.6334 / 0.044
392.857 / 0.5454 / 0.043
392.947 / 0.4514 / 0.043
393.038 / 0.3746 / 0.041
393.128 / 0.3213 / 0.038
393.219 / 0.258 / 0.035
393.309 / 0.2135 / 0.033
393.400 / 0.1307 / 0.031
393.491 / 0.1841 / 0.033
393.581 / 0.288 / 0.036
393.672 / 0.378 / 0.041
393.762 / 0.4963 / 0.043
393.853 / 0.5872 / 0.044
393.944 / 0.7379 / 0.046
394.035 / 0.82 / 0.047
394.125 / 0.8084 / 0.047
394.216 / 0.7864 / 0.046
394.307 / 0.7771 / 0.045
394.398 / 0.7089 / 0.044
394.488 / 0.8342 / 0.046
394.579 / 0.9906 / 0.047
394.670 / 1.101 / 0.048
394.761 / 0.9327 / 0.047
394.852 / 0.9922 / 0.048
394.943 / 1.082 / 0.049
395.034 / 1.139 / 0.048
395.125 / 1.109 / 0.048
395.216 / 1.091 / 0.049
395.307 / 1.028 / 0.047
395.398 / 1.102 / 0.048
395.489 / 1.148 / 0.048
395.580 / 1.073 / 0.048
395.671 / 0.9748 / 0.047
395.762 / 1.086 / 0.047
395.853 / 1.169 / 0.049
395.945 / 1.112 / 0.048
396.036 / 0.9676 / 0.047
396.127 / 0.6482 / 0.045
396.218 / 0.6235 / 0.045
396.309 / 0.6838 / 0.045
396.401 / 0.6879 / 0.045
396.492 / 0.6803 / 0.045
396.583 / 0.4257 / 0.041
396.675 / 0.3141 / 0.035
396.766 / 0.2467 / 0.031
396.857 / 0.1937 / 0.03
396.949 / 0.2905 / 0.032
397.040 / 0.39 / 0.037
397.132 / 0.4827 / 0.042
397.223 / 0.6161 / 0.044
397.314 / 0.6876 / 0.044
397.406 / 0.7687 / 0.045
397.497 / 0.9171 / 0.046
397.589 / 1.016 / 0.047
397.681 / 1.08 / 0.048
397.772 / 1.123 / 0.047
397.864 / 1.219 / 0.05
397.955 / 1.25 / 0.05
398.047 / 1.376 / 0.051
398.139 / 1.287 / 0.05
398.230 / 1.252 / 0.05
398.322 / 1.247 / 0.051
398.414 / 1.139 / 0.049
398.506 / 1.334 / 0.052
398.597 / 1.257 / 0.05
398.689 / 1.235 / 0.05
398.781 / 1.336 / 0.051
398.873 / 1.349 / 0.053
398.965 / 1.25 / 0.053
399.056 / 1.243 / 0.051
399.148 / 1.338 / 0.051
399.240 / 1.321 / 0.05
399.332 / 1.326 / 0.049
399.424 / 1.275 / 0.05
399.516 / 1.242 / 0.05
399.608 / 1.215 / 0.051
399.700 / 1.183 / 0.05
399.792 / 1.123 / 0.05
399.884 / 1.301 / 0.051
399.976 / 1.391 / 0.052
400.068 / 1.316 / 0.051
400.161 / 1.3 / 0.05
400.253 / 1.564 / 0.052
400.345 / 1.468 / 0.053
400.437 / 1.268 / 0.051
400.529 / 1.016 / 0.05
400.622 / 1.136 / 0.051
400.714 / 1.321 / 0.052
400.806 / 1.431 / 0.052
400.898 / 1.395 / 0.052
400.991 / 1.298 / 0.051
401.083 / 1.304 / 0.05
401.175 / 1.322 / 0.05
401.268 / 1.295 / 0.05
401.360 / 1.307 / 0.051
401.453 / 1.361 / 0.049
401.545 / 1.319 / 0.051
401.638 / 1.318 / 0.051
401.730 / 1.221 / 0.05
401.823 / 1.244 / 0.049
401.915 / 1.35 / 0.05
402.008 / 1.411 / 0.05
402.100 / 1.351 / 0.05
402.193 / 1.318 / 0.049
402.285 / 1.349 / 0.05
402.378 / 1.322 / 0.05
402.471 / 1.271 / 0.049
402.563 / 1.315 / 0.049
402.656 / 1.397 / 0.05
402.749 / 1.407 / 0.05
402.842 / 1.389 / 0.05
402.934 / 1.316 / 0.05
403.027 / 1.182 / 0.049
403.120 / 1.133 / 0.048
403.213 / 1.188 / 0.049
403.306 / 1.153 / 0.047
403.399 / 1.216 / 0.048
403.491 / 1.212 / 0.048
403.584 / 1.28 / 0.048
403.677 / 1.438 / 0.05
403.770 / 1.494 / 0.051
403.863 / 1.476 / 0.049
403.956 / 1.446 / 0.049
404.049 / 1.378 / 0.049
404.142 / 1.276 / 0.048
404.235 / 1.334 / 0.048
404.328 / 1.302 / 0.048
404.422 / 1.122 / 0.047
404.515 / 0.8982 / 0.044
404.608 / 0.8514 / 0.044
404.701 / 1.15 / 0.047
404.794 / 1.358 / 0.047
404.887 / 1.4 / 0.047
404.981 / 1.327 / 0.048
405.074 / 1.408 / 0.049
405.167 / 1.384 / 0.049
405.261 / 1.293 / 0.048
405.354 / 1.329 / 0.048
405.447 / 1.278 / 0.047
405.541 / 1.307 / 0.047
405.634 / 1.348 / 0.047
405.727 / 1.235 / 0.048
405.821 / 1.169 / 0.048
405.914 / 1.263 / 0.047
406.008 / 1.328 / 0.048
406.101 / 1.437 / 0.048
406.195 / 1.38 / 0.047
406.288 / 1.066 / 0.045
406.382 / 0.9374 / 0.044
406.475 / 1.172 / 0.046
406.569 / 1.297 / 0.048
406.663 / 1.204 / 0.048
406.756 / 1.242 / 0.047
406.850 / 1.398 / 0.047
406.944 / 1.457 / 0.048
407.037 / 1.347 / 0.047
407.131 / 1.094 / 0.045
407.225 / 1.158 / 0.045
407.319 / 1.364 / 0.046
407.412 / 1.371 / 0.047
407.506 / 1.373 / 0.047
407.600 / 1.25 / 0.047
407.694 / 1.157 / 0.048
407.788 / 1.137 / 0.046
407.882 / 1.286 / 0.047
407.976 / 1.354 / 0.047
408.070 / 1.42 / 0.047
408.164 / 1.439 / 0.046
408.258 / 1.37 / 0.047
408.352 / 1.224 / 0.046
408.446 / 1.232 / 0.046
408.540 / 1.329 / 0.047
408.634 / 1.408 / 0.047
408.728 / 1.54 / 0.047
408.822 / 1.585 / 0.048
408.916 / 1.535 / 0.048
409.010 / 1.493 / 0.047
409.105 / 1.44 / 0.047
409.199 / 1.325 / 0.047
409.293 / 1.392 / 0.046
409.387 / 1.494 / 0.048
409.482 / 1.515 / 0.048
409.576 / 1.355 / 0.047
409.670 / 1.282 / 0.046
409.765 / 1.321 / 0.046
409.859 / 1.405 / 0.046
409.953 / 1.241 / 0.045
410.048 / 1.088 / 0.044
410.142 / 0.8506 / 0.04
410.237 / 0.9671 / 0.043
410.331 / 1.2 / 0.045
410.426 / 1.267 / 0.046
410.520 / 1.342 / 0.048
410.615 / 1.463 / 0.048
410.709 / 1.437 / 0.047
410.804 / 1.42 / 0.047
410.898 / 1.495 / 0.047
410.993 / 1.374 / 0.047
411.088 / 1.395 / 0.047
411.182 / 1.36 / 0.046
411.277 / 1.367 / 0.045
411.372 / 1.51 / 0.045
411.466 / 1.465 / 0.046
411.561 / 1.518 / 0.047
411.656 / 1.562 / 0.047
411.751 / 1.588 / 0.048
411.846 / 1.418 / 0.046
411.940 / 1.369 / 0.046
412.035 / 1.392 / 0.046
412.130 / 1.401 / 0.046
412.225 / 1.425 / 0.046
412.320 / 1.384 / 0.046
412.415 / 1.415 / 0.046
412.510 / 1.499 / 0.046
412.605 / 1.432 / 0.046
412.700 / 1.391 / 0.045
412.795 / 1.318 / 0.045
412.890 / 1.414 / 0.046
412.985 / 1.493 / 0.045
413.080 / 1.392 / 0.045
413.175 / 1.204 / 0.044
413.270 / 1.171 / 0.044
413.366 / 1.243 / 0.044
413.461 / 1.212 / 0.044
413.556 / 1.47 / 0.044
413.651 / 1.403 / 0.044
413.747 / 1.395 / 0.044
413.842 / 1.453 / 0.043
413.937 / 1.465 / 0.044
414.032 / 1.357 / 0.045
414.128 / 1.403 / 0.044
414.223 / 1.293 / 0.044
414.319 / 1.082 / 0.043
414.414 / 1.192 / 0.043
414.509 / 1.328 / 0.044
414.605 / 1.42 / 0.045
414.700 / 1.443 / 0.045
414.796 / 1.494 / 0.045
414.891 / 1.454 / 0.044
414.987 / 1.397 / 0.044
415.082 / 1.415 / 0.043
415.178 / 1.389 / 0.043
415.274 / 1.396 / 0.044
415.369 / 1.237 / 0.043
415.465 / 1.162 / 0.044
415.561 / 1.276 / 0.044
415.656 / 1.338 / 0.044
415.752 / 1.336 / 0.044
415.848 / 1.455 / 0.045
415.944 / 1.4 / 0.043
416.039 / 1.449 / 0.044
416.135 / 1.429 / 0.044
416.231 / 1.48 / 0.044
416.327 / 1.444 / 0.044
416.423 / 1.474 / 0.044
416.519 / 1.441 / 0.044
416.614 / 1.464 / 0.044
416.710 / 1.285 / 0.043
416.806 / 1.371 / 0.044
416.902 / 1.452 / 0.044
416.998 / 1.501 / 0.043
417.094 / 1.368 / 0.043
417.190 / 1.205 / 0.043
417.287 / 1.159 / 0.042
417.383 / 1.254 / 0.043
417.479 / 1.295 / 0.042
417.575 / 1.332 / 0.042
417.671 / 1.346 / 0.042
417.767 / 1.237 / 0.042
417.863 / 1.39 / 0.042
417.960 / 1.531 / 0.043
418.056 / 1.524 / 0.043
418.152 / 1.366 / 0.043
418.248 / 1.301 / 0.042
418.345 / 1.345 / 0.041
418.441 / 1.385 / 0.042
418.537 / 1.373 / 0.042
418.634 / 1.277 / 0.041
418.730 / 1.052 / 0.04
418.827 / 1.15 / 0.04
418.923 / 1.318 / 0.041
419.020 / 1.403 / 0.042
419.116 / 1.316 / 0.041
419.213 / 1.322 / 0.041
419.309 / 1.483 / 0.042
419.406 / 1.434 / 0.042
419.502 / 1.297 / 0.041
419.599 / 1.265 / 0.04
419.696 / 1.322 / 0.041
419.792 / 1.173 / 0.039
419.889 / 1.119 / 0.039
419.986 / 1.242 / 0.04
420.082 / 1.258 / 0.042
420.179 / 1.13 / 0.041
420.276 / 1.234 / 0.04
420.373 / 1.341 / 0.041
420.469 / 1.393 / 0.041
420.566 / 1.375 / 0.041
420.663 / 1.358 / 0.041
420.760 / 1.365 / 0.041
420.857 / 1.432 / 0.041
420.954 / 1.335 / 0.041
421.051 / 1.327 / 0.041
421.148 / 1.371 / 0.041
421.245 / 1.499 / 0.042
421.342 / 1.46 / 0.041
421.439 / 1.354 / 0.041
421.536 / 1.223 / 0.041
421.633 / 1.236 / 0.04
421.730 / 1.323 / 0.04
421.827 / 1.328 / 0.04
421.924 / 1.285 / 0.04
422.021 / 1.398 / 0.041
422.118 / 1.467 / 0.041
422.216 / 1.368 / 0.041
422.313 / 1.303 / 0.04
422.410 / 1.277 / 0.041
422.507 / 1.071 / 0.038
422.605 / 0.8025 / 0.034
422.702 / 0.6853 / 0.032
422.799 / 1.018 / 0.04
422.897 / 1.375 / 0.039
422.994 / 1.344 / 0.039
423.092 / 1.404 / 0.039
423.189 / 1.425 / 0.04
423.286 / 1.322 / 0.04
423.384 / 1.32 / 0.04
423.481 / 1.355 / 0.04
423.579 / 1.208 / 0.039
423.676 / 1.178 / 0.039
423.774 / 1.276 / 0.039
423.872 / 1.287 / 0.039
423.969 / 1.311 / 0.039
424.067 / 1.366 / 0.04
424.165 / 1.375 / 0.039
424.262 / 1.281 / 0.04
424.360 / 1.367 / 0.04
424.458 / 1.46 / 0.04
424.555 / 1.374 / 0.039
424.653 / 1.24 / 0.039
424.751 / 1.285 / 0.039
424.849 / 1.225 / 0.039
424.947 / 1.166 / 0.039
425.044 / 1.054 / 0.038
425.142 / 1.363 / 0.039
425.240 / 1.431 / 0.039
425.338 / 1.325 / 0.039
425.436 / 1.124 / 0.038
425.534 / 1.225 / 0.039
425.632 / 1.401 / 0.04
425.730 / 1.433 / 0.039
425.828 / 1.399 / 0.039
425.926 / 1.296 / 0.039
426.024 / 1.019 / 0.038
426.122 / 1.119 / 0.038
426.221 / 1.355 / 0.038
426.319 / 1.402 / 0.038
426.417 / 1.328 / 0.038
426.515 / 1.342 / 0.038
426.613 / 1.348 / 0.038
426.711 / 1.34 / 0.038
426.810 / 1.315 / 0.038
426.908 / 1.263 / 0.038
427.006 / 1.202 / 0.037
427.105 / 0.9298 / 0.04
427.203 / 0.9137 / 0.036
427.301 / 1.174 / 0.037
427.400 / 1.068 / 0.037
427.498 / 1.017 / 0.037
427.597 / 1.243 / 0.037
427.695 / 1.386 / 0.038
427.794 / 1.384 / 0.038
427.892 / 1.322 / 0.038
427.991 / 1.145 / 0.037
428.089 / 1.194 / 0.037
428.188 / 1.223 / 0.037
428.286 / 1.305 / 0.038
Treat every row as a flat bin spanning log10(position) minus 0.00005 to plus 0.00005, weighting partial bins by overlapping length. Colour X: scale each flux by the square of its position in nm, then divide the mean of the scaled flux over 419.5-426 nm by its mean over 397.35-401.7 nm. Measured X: 1.15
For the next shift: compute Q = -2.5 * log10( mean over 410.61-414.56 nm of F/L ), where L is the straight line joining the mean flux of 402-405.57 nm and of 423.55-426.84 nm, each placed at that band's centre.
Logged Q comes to -0.08 mag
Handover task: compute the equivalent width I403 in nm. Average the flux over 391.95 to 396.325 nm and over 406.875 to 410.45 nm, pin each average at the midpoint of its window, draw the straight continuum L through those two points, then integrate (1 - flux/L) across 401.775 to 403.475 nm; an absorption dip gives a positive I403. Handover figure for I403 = -0.31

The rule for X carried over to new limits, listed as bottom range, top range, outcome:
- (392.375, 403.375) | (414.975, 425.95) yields 1.44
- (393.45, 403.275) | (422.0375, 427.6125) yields 1.33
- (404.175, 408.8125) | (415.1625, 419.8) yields 1.11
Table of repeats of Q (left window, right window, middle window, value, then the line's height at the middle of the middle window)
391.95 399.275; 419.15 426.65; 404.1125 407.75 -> -0.231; 1.02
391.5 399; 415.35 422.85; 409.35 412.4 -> -0.183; 1.15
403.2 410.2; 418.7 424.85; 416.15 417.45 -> -0.066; 1.3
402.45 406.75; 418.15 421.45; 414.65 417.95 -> -0.052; 1.31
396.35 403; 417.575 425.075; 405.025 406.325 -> -0.098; 1.19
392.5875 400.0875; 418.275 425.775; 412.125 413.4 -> -0.193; 1.15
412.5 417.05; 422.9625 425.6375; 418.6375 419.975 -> 0.050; 1.34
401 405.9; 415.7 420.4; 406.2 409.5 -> -0.015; 1.31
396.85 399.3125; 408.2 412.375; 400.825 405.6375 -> -0.097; 1.19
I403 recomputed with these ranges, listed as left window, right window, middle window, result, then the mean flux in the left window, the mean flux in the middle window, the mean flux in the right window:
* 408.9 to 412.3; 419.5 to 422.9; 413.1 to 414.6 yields 0.03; 1.37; 1.32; 1.27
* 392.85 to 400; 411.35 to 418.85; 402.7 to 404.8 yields -0.35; 0.89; 1.26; 1.37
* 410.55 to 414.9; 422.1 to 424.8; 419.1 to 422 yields -0.04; 1.39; 1.32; 1.27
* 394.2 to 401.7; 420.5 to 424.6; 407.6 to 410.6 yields -0.38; 1.07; 1.32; 1.3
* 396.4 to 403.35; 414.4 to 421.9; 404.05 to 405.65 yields -0.07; 1.15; 1.26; 1.34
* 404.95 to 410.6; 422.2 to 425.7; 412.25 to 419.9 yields -0.42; 1.3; 1.35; 1.26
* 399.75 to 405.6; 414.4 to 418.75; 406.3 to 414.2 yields -0.08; 1.3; 1.35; 1.37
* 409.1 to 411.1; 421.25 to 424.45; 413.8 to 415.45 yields -0.07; 1.32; 1.36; 1.28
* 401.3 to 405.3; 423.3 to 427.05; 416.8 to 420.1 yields -0.06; 1.29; 1.32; 1.29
